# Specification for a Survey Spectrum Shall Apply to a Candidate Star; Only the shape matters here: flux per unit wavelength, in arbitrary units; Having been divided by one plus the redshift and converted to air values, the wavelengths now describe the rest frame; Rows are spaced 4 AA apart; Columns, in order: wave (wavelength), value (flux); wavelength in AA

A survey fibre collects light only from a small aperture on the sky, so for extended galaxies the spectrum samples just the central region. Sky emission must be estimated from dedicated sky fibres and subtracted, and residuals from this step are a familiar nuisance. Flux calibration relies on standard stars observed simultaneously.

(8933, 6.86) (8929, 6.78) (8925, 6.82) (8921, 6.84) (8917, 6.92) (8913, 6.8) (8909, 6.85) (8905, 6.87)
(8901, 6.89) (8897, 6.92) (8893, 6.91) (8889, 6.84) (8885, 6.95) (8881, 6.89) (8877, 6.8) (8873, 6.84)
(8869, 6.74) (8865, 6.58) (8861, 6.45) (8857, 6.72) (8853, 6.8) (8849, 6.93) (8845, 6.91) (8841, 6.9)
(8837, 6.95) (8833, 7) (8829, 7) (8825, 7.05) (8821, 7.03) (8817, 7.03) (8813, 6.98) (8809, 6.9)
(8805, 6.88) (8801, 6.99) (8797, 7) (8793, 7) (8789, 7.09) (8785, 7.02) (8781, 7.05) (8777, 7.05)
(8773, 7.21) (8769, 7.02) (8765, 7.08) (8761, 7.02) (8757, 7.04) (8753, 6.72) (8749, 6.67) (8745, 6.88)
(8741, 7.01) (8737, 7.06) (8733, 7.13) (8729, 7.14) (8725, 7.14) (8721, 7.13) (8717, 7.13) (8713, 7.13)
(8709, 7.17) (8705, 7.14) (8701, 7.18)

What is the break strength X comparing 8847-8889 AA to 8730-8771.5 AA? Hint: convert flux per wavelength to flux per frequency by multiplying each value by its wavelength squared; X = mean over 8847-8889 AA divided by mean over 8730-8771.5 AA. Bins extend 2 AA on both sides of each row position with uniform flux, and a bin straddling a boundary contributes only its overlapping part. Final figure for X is 1.00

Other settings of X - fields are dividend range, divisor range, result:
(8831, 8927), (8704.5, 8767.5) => 1.00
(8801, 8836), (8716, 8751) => 1.01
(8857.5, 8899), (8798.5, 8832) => 0.99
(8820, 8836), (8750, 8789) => 1.01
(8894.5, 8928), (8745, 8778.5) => 1.02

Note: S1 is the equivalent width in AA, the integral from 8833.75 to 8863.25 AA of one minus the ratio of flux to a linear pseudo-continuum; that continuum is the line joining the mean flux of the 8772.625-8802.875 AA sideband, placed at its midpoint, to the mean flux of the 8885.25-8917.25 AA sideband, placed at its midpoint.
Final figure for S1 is 0.6 AA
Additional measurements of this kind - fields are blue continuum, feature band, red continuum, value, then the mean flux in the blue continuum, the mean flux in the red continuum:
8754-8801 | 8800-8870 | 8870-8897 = 0.7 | 7.04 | 6.87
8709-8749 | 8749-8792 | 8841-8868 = -0.3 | 7.07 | 6.74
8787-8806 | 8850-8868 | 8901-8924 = 0.7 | 7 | 6.86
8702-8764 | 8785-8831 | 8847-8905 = -0.5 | 7.04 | 6.81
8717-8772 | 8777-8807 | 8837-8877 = -0.4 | 7.01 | 6.77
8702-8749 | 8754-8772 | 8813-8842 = 0.0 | 7.08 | 7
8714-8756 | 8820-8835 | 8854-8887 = -0.4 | 7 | 6.75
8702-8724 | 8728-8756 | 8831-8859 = 0.6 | 7.14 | 6.89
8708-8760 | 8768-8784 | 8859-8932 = -0.3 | 7.02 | 6.82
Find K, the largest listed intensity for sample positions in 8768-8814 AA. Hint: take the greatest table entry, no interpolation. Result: 7.21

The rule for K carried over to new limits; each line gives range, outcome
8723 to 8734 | 7.14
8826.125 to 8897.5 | 7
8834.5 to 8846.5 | 6.95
